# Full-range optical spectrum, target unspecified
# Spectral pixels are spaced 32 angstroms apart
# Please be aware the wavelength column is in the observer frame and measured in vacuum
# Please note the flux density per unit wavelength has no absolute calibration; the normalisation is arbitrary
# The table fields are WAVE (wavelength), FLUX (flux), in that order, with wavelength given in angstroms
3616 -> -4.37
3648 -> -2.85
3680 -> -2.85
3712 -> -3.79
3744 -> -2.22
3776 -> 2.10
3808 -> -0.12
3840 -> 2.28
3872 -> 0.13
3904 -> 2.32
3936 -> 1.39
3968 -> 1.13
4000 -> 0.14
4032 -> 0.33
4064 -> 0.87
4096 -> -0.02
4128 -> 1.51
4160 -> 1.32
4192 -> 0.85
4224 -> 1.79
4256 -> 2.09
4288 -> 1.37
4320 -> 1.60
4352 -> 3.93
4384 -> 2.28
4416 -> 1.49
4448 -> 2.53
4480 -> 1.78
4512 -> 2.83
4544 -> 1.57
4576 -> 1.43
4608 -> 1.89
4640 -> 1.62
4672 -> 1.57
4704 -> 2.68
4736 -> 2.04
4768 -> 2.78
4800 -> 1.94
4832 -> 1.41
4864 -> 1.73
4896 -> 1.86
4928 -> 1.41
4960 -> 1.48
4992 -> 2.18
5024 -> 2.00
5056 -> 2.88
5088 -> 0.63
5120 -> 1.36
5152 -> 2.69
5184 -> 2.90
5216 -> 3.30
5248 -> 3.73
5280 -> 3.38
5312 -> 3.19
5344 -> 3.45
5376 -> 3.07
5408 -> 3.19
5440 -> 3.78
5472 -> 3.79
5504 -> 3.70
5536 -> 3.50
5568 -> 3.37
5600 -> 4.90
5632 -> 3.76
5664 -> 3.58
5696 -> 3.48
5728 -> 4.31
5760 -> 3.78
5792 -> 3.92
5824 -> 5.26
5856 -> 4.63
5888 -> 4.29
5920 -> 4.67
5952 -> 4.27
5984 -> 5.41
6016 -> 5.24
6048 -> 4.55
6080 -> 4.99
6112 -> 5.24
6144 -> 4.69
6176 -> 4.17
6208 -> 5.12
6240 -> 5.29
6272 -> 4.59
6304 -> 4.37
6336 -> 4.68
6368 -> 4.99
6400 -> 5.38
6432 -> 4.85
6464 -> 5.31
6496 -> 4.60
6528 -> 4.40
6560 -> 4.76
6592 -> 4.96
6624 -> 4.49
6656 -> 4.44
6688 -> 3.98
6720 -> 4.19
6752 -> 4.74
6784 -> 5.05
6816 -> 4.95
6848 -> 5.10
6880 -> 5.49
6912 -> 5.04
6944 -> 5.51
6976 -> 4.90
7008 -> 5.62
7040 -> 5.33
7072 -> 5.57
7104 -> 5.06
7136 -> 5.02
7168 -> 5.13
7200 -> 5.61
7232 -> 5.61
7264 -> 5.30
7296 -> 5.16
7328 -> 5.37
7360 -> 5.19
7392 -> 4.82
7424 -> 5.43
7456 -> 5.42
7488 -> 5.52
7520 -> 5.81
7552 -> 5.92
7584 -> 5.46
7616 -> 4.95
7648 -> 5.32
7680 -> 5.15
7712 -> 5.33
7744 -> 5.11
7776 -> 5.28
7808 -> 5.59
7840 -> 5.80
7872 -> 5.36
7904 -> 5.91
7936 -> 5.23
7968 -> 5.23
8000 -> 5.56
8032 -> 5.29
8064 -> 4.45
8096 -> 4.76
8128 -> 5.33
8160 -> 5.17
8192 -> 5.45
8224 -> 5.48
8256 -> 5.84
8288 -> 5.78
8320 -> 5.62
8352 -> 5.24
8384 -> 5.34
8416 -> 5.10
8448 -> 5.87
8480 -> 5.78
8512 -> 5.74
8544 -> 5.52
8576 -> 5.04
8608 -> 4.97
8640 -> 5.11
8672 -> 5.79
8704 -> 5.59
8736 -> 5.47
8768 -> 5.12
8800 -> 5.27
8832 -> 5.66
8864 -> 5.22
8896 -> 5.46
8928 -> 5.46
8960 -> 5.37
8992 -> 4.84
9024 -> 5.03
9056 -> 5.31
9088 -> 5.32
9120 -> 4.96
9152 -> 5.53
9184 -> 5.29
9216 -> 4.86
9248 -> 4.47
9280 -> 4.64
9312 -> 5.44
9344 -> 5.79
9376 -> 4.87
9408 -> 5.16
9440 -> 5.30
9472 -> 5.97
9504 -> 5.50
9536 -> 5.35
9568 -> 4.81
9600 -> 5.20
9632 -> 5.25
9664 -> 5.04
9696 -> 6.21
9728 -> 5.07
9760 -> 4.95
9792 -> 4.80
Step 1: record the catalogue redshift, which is 0.292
